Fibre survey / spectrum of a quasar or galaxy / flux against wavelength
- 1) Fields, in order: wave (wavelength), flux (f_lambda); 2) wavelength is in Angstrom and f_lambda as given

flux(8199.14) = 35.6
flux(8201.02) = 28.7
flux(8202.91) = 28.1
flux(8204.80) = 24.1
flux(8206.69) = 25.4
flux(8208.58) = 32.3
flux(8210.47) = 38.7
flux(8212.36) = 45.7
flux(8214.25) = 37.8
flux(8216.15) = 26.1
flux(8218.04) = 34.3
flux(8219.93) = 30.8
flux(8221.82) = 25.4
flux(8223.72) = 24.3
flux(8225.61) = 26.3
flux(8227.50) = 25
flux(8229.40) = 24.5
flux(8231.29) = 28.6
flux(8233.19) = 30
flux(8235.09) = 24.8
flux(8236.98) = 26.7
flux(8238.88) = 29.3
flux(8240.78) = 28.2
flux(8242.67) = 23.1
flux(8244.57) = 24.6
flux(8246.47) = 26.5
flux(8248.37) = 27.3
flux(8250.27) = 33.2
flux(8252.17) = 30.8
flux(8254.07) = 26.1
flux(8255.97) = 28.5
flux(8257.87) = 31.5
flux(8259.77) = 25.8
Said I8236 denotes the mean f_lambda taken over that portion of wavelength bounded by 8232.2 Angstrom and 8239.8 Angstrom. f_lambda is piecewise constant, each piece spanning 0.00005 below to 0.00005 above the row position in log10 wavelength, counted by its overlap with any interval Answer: 27.7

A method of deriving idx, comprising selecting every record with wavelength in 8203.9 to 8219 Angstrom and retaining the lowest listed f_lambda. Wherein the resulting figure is 24.1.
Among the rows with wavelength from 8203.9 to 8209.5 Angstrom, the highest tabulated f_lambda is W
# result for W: 32.3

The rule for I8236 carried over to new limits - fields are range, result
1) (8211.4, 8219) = 36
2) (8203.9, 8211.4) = 30.1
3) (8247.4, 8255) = 29.3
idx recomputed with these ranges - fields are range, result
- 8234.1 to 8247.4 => 23.1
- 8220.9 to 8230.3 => 24.3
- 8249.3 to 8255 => 26.1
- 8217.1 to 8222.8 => 25.4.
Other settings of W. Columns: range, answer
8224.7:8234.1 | 30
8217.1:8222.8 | 34.3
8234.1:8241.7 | 29.3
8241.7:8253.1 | 33.2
